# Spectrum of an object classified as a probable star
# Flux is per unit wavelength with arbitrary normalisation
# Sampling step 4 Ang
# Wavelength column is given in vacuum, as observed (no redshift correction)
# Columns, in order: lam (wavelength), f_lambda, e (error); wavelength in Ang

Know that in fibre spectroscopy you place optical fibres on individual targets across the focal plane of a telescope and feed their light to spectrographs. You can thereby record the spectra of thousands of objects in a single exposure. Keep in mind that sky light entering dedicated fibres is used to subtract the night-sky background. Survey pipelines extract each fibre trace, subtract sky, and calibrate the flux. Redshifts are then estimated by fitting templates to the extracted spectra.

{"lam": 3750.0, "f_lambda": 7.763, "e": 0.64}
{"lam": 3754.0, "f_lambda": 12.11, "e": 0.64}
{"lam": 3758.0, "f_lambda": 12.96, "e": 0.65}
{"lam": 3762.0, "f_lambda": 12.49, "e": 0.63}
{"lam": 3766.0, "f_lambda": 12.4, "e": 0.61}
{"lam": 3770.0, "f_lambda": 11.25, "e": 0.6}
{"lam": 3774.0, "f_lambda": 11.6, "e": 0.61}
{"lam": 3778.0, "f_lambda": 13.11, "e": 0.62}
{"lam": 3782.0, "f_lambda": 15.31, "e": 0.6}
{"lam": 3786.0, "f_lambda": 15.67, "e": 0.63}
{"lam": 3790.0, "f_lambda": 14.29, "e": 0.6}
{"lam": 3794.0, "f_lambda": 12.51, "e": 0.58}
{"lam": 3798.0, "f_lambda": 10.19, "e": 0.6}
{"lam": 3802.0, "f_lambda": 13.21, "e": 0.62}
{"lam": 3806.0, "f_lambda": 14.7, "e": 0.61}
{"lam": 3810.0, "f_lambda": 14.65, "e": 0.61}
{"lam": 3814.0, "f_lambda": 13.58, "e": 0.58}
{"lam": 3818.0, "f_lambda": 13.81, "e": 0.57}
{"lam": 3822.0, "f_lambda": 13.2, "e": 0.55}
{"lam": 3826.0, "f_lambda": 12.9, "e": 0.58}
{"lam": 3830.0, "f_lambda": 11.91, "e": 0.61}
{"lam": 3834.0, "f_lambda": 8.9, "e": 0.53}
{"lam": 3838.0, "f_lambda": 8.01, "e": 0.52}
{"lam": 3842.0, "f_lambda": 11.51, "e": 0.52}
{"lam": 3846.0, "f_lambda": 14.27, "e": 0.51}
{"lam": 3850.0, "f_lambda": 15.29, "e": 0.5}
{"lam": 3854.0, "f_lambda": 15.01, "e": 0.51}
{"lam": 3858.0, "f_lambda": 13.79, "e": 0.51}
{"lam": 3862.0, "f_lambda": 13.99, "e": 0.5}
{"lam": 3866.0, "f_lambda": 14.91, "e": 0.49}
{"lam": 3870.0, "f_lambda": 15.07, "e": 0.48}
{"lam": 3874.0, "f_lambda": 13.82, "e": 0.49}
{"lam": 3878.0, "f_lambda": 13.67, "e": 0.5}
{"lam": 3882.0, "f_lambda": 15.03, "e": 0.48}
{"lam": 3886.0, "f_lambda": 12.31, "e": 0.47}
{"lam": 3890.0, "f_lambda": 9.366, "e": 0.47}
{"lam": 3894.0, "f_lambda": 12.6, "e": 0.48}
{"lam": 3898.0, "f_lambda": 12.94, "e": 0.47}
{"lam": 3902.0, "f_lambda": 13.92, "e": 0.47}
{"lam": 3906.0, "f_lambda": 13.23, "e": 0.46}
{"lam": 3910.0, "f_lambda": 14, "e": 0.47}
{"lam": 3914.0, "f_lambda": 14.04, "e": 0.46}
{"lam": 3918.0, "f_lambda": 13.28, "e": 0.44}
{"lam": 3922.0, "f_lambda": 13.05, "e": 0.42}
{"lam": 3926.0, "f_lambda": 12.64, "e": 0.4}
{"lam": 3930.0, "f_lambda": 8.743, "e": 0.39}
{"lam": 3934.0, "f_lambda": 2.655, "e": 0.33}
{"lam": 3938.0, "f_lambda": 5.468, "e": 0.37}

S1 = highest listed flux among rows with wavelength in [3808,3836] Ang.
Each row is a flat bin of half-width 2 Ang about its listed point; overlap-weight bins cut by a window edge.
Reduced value 14.65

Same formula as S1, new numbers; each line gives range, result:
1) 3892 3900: 12.94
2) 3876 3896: 15.03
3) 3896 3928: 14.04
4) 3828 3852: 15.29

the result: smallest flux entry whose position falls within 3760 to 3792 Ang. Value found 11.25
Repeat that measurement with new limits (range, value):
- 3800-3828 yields 12.9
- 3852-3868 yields 13.79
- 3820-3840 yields 8.01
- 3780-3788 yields 15.31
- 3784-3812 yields 10.19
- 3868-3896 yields 9.366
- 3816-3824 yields 13.2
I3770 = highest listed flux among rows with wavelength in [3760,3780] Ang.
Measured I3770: 13.11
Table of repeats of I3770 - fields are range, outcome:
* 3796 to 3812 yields 14.7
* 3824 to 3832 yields 12.9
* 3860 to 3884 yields 15.07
